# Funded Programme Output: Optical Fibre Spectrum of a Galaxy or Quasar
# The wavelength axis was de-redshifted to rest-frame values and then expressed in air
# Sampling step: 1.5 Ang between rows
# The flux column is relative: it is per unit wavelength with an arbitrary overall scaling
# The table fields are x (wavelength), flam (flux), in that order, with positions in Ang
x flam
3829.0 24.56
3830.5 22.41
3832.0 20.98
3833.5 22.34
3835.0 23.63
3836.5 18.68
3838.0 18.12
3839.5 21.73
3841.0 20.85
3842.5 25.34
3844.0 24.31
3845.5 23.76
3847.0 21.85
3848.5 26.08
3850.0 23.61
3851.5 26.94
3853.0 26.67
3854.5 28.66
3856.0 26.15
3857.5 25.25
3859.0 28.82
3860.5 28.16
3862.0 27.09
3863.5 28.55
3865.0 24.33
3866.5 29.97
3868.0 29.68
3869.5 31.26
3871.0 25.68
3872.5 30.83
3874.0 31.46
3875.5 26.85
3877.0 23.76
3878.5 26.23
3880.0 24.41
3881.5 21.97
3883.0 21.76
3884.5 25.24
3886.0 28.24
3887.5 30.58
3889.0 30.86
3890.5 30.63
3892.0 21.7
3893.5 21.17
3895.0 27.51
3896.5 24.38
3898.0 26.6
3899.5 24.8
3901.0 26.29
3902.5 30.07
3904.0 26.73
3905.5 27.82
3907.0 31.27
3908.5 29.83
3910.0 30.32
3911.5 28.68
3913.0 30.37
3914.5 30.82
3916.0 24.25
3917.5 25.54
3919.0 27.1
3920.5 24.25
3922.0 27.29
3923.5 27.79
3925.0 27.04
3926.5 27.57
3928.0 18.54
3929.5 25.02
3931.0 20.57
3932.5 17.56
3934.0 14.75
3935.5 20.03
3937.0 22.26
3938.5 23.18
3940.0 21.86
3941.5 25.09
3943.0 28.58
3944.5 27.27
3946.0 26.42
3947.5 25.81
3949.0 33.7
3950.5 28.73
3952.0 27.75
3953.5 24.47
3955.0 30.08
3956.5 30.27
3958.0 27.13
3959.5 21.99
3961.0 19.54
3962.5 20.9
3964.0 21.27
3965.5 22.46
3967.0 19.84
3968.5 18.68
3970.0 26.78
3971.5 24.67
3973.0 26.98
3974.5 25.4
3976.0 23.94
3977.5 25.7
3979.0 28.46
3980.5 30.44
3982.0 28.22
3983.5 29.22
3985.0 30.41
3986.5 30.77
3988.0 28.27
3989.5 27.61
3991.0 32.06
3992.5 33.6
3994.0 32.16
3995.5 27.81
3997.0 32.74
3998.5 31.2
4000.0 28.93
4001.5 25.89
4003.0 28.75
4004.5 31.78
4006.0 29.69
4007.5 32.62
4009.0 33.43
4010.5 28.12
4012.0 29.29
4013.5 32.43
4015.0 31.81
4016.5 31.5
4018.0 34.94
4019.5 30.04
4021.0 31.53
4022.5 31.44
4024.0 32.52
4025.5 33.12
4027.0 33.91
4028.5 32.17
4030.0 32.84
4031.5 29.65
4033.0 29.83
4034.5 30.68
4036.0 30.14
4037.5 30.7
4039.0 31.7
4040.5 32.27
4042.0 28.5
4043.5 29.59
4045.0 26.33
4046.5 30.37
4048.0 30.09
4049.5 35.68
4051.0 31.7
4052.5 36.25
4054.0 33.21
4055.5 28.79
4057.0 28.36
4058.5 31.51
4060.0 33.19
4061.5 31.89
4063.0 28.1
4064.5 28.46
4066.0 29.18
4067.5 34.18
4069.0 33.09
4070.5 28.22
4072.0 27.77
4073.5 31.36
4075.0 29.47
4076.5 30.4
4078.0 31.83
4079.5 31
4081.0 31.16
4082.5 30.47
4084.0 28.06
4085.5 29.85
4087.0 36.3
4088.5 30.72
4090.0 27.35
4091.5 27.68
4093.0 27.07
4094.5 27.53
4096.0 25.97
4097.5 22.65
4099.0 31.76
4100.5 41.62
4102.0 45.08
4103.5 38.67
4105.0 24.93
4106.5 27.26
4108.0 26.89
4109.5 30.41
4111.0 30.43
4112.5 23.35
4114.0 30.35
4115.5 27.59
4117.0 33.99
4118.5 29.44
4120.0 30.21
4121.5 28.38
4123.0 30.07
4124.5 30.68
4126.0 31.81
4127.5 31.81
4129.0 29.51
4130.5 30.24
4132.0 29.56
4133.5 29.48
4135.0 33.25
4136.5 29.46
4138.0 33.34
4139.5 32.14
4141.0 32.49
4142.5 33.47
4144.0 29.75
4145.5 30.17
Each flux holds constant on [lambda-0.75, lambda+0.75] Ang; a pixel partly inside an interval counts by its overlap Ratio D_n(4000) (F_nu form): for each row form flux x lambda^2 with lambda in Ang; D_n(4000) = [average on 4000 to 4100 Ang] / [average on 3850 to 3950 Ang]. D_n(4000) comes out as 1.3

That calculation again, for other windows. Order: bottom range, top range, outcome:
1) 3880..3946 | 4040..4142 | 1.30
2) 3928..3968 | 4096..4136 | 1.39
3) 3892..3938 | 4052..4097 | 1.29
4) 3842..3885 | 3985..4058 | 1.27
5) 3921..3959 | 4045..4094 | 1.30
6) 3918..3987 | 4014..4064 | 1.30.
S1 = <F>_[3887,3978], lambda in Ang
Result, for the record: 25.5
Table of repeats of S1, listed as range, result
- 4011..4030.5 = 32.1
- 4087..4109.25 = 30.6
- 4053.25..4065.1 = 30.5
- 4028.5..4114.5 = 30.6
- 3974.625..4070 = 30.6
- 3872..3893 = 26.6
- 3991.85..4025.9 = 31.1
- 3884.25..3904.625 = 26.8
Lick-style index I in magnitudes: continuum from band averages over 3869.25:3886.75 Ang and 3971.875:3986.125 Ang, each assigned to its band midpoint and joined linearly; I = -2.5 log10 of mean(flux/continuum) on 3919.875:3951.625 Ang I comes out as 0.11 mag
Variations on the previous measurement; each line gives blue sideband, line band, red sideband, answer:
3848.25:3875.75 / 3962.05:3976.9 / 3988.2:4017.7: 0.28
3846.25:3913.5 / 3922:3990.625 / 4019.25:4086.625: 0.14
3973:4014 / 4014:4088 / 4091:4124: -0.05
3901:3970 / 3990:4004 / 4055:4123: -0.11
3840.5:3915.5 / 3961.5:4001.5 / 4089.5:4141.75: 0.05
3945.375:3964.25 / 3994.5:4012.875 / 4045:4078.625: -0.06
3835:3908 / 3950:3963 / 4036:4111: 0.09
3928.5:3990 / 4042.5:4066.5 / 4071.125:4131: -0.08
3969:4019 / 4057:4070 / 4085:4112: -0.03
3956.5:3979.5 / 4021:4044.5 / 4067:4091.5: -0.13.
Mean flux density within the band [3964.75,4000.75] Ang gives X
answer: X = 27.8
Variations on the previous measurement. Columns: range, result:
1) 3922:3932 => 24.5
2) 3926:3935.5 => 20.4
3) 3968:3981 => 25.7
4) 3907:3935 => 25.5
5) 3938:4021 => 27.9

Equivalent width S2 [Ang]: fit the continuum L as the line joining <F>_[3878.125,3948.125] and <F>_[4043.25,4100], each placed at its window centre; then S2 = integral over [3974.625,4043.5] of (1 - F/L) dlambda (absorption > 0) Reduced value -4.9 Ang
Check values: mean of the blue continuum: 25.7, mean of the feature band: 30.5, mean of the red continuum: 30.2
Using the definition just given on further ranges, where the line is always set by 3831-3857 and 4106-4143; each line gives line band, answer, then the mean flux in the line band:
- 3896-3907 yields -0.9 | 27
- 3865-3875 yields -2.1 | 29.3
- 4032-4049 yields -1.1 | 30.1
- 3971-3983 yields -0.1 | 26.8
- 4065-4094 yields -1.1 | 30.2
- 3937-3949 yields 0.1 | 25.8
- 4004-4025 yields -3.0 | 31.5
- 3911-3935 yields 0.6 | 24.7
